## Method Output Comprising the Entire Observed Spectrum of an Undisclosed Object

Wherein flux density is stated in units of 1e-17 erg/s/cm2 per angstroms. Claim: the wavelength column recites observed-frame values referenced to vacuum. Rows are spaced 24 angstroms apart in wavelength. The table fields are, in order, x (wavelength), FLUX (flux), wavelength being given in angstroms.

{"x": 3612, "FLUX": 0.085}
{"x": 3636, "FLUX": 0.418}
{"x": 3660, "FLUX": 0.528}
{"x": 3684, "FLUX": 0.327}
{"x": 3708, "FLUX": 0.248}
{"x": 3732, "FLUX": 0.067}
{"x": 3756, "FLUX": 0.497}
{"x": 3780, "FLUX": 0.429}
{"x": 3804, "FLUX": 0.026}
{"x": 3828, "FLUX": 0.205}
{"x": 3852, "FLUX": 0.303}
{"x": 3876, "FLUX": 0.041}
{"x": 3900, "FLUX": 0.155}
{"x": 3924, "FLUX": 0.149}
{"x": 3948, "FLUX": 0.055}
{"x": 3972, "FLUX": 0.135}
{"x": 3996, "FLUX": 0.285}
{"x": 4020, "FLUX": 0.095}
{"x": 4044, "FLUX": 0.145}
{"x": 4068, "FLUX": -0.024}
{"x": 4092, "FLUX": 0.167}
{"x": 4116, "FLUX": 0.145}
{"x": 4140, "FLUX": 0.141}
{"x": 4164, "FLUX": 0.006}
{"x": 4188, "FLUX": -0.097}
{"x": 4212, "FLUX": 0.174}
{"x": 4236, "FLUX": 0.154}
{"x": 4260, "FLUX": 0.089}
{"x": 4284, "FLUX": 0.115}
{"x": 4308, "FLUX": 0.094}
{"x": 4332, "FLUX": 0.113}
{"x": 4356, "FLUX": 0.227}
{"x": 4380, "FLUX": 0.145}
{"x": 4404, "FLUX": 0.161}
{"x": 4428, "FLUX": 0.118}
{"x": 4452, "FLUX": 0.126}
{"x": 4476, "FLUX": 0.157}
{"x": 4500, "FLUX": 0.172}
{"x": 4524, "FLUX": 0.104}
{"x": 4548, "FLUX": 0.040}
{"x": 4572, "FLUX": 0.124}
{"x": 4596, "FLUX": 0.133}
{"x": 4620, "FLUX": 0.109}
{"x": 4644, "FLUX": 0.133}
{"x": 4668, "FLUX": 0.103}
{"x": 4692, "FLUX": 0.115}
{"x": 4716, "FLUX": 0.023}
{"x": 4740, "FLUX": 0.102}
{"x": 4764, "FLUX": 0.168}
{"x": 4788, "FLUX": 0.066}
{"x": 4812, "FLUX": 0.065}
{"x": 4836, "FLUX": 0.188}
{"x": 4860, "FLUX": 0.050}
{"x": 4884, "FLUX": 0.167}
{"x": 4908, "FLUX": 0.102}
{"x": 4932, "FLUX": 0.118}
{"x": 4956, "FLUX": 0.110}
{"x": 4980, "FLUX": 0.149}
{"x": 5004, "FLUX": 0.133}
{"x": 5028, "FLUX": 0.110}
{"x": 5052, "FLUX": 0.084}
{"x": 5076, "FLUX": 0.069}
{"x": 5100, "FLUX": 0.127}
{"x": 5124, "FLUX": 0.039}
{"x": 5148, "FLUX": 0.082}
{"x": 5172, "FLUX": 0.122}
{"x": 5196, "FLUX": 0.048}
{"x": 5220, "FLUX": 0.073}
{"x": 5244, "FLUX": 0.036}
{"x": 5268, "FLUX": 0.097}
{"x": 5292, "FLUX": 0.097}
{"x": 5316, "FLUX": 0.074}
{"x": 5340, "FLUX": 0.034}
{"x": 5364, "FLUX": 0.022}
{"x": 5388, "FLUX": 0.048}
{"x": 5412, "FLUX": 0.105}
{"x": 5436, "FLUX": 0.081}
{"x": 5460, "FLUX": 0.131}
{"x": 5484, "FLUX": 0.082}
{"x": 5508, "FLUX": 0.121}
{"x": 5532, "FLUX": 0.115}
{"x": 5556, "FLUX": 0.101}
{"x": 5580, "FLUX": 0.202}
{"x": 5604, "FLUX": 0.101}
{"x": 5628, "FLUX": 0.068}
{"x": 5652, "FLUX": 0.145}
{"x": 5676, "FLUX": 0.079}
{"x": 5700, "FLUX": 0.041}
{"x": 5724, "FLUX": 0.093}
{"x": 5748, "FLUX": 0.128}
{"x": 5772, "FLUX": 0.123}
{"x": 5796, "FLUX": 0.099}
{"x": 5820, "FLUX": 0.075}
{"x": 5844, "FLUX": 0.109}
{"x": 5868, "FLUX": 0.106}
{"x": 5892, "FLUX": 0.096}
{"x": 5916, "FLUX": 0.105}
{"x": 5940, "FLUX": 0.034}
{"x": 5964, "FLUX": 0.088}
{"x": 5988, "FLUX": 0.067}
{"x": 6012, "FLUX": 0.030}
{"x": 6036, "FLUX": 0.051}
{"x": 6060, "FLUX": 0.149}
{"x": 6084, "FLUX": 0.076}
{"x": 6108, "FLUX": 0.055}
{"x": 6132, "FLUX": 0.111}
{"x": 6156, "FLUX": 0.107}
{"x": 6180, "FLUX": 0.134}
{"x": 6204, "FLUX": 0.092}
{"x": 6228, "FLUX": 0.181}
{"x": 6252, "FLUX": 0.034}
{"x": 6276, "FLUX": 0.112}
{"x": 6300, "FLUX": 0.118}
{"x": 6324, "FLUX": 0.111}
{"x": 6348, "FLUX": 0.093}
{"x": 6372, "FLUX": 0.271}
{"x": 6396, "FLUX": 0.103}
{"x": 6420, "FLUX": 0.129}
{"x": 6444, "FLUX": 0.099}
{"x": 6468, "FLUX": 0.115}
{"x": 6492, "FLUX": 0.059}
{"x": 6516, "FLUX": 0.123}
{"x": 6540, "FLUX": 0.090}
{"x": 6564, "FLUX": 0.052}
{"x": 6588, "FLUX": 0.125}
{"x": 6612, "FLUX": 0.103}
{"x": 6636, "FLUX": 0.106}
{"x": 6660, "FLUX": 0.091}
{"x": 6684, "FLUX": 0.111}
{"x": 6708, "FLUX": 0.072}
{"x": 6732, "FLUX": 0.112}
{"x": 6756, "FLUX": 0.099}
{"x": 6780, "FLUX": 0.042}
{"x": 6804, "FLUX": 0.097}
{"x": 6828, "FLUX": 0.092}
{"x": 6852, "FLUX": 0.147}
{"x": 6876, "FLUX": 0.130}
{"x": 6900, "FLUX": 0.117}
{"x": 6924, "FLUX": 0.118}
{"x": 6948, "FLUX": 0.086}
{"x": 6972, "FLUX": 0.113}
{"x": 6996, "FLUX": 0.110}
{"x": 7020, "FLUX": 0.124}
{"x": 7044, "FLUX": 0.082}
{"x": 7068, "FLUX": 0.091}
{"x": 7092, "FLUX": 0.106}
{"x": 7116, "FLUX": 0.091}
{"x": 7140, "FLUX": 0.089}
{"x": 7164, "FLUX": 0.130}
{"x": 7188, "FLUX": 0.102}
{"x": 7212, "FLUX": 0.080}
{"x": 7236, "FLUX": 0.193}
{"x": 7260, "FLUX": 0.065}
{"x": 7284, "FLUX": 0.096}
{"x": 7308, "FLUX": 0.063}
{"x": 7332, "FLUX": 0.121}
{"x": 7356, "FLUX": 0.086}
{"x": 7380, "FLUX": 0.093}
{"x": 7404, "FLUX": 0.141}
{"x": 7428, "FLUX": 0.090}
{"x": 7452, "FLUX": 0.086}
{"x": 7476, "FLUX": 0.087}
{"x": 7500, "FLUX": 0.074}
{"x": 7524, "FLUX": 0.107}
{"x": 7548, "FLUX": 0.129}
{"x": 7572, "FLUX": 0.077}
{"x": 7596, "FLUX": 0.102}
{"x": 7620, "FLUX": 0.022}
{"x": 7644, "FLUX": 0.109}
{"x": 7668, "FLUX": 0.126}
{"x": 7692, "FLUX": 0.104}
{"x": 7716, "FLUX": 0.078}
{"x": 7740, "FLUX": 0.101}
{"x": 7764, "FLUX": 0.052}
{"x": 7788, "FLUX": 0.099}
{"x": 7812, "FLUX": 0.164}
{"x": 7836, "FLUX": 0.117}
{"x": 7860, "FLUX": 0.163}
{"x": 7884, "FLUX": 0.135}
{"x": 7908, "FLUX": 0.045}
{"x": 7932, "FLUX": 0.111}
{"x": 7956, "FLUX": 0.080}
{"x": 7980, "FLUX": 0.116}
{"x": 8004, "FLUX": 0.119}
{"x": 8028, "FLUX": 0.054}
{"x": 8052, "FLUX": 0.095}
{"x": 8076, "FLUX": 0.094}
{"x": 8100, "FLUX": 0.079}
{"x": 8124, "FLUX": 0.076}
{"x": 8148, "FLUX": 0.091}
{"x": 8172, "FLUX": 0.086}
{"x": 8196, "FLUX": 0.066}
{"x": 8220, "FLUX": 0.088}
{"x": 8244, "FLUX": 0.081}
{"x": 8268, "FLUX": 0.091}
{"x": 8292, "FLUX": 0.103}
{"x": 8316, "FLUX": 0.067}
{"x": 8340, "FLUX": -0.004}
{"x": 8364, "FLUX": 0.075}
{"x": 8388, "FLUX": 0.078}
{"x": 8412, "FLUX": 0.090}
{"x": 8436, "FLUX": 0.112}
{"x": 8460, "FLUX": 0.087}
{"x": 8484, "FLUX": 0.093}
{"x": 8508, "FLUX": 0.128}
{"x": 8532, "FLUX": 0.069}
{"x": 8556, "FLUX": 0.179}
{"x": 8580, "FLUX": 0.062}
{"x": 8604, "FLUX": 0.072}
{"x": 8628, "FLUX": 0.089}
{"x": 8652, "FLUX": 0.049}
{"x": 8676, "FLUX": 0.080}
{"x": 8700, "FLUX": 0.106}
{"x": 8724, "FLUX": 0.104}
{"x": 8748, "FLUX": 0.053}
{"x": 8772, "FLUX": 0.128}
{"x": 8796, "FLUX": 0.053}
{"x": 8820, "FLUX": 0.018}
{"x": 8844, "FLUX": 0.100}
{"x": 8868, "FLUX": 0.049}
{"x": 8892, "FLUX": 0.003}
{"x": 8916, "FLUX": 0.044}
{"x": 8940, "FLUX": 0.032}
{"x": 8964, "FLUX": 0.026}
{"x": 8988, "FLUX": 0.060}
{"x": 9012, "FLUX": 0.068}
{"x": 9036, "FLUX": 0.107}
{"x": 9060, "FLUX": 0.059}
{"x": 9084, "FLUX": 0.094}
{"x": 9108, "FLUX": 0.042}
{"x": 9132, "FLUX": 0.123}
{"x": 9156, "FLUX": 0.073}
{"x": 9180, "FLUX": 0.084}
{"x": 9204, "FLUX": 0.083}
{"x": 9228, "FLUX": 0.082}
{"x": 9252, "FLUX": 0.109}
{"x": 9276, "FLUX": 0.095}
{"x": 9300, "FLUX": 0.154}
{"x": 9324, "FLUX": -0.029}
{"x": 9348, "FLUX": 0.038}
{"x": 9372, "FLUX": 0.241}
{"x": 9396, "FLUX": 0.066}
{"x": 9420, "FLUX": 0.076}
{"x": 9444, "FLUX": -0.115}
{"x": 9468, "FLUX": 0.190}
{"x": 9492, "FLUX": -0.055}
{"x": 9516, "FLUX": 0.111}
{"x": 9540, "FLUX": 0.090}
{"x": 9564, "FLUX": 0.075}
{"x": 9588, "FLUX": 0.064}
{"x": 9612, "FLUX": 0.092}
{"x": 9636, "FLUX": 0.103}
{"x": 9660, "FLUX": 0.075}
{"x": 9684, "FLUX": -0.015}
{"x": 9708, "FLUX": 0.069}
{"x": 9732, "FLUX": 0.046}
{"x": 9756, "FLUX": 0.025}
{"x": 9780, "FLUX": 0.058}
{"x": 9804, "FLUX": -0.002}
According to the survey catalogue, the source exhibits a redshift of 0.71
